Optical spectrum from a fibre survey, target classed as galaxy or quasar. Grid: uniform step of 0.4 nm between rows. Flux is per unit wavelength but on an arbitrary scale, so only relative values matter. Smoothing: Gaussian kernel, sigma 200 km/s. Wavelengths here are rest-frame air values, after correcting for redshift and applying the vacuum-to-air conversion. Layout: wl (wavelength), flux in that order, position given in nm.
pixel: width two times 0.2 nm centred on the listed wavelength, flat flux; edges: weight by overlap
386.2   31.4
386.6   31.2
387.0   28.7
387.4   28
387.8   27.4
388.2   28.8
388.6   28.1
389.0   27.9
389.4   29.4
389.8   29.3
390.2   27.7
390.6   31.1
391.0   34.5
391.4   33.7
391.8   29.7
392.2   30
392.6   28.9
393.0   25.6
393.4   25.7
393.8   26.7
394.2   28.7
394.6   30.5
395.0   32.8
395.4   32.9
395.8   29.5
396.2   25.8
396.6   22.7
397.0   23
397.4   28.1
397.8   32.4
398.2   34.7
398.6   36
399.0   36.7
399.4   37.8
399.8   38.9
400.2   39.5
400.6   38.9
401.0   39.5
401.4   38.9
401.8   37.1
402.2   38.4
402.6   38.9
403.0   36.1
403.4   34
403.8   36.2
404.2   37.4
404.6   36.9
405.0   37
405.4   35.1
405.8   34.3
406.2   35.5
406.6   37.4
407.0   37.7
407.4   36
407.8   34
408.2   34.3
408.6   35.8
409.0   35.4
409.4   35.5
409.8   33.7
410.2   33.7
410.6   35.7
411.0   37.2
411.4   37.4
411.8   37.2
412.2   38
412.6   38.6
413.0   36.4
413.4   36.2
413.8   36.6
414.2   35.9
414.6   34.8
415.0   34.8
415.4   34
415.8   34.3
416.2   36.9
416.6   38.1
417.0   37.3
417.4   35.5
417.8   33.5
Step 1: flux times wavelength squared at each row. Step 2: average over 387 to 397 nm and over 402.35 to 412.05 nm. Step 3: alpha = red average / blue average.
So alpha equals 1.3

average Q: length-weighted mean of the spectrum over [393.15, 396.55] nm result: 28.7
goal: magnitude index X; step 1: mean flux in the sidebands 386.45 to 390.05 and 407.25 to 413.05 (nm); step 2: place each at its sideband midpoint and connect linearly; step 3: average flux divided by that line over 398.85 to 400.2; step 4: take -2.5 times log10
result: -0.17 mag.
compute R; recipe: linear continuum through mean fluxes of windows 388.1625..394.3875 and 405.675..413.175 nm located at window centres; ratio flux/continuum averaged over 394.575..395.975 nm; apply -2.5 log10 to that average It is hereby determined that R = -0.03 mag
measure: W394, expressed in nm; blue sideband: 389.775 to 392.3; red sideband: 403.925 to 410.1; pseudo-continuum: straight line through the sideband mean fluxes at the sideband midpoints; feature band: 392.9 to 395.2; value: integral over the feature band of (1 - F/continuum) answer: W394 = 0.249 nm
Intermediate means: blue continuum 31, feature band 28.5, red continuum 35.7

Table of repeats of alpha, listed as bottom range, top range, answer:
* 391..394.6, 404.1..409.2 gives 1.32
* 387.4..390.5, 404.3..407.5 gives 1.39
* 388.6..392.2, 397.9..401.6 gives 1.31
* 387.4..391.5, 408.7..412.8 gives 1.36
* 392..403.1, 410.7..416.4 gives 1.20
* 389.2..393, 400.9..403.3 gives 1.33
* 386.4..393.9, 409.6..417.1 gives 1.39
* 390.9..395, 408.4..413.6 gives 1.35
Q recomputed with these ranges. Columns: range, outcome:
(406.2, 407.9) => 36.3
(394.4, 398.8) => 29.9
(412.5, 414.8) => 36.3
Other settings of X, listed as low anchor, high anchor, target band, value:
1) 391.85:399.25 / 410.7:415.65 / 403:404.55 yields -0.103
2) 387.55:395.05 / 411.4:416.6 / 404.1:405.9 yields -0.085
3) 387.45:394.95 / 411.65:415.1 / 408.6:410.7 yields 0.014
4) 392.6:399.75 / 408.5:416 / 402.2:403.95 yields -0.125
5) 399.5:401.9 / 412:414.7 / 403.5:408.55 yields 0.059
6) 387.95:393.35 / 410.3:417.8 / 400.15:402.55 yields -0.187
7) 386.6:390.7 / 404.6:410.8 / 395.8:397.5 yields 0.241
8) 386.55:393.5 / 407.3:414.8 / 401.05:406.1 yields -0.100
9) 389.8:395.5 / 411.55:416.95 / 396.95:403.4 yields -0.129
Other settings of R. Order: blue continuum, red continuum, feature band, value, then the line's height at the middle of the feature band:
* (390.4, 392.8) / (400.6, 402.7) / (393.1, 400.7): 0.124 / 35.1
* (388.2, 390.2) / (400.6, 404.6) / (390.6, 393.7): 0.027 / 30.5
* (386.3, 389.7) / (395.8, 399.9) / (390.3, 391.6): -0.110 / 29.5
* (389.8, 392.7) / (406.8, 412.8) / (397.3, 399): -0.026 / 32.7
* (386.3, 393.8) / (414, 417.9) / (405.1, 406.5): -0.071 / 33.1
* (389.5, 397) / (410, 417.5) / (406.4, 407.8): -0.083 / 33.9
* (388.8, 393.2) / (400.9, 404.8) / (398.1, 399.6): -0.050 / 34.8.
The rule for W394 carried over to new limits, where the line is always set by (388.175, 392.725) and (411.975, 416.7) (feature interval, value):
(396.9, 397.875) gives 0.124 nm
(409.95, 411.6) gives -0.031 nm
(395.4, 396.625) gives 0.149 nm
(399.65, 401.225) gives -0.321 nm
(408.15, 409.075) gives -0.015 nm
